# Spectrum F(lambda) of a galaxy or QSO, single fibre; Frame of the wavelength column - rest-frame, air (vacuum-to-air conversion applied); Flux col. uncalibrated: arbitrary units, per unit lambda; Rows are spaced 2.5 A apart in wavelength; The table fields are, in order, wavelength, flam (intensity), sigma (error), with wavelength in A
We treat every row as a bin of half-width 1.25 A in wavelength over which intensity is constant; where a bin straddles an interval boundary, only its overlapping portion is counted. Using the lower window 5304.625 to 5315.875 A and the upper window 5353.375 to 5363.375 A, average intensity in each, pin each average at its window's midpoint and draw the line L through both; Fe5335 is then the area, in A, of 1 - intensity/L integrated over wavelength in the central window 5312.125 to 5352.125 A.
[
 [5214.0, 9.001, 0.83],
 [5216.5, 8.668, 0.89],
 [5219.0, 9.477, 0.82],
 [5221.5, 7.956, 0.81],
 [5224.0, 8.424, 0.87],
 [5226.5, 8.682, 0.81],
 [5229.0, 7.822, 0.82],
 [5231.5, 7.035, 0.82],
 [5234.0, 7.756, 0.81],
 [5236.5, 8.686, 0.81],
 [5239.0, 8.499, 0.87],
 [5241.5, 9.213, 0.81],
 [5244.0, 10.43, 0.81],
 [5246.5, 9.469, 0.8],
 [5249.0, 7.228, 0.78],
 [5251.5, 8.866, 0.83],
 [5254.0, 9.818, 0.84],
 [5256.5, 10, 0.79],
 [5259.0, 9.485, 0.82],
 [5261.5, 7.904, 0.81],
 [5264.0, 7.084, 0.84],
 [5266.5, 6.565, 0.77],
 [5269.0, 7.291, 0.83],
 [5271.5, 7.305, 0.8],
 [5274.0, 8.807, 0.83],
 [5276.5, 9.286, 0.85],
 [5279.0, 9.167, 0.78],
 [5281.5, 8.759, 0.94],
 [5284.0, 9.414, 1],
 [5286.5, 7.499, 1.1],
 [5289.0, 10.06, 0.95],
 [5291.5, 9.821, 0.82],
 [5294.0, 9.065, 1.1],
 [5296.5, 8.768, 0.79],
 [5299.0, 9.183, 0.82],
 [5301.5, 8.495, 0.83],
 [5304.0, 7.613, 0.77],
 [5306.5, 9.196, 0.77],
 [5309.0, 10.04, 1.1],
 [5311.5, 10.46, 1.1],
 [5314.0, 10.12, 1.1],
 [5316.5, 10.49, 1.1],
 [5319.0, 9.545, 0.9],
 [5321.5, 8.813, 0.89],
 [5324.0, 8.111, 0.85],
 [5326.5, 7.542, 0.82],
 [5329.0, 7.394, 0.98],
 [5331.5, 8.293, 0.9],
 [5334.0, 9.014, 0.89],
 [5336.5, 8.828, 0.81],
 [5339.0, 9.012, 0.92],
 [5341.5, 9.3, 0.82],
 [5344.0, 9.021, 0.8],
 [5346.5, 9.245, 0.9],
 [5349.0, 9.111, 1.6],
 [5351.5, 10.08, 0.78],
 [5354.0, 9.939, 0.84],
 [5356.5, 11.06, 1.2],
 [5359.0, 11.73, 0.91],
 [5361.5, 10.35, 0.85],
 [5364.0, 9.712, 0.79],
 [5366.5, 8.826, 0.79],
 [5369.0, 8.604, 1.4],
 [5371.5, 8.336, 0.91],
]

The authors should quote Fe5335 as 4.9 A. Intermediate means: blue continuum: 9.85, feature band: 9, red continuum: 10.8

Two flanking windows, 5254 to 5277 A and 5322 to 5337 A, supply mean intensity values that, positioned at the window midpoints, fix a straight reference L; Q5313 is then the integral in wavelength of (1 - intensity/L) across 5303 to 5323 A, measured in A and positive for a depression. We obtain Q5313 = -3.25 A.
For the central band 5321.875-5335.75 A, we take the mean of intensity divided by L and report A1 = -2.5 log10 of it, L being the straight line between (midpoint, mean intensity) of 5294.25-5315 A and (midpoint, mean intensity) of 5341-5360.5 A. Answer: 0.18 mag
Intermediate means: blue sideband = 9.22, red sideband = 9.97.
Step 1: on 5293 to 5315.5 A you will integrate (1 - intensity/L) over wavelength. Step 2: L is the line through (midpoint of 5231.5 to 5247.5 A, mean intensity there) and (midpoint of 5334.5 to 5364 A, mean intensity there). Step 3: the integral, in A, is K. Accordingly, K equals 0.4 A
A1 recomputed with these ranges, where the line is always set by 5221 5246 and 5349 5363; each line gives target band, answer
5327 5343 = 0.18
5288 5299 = 0.01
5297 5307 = 0.12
